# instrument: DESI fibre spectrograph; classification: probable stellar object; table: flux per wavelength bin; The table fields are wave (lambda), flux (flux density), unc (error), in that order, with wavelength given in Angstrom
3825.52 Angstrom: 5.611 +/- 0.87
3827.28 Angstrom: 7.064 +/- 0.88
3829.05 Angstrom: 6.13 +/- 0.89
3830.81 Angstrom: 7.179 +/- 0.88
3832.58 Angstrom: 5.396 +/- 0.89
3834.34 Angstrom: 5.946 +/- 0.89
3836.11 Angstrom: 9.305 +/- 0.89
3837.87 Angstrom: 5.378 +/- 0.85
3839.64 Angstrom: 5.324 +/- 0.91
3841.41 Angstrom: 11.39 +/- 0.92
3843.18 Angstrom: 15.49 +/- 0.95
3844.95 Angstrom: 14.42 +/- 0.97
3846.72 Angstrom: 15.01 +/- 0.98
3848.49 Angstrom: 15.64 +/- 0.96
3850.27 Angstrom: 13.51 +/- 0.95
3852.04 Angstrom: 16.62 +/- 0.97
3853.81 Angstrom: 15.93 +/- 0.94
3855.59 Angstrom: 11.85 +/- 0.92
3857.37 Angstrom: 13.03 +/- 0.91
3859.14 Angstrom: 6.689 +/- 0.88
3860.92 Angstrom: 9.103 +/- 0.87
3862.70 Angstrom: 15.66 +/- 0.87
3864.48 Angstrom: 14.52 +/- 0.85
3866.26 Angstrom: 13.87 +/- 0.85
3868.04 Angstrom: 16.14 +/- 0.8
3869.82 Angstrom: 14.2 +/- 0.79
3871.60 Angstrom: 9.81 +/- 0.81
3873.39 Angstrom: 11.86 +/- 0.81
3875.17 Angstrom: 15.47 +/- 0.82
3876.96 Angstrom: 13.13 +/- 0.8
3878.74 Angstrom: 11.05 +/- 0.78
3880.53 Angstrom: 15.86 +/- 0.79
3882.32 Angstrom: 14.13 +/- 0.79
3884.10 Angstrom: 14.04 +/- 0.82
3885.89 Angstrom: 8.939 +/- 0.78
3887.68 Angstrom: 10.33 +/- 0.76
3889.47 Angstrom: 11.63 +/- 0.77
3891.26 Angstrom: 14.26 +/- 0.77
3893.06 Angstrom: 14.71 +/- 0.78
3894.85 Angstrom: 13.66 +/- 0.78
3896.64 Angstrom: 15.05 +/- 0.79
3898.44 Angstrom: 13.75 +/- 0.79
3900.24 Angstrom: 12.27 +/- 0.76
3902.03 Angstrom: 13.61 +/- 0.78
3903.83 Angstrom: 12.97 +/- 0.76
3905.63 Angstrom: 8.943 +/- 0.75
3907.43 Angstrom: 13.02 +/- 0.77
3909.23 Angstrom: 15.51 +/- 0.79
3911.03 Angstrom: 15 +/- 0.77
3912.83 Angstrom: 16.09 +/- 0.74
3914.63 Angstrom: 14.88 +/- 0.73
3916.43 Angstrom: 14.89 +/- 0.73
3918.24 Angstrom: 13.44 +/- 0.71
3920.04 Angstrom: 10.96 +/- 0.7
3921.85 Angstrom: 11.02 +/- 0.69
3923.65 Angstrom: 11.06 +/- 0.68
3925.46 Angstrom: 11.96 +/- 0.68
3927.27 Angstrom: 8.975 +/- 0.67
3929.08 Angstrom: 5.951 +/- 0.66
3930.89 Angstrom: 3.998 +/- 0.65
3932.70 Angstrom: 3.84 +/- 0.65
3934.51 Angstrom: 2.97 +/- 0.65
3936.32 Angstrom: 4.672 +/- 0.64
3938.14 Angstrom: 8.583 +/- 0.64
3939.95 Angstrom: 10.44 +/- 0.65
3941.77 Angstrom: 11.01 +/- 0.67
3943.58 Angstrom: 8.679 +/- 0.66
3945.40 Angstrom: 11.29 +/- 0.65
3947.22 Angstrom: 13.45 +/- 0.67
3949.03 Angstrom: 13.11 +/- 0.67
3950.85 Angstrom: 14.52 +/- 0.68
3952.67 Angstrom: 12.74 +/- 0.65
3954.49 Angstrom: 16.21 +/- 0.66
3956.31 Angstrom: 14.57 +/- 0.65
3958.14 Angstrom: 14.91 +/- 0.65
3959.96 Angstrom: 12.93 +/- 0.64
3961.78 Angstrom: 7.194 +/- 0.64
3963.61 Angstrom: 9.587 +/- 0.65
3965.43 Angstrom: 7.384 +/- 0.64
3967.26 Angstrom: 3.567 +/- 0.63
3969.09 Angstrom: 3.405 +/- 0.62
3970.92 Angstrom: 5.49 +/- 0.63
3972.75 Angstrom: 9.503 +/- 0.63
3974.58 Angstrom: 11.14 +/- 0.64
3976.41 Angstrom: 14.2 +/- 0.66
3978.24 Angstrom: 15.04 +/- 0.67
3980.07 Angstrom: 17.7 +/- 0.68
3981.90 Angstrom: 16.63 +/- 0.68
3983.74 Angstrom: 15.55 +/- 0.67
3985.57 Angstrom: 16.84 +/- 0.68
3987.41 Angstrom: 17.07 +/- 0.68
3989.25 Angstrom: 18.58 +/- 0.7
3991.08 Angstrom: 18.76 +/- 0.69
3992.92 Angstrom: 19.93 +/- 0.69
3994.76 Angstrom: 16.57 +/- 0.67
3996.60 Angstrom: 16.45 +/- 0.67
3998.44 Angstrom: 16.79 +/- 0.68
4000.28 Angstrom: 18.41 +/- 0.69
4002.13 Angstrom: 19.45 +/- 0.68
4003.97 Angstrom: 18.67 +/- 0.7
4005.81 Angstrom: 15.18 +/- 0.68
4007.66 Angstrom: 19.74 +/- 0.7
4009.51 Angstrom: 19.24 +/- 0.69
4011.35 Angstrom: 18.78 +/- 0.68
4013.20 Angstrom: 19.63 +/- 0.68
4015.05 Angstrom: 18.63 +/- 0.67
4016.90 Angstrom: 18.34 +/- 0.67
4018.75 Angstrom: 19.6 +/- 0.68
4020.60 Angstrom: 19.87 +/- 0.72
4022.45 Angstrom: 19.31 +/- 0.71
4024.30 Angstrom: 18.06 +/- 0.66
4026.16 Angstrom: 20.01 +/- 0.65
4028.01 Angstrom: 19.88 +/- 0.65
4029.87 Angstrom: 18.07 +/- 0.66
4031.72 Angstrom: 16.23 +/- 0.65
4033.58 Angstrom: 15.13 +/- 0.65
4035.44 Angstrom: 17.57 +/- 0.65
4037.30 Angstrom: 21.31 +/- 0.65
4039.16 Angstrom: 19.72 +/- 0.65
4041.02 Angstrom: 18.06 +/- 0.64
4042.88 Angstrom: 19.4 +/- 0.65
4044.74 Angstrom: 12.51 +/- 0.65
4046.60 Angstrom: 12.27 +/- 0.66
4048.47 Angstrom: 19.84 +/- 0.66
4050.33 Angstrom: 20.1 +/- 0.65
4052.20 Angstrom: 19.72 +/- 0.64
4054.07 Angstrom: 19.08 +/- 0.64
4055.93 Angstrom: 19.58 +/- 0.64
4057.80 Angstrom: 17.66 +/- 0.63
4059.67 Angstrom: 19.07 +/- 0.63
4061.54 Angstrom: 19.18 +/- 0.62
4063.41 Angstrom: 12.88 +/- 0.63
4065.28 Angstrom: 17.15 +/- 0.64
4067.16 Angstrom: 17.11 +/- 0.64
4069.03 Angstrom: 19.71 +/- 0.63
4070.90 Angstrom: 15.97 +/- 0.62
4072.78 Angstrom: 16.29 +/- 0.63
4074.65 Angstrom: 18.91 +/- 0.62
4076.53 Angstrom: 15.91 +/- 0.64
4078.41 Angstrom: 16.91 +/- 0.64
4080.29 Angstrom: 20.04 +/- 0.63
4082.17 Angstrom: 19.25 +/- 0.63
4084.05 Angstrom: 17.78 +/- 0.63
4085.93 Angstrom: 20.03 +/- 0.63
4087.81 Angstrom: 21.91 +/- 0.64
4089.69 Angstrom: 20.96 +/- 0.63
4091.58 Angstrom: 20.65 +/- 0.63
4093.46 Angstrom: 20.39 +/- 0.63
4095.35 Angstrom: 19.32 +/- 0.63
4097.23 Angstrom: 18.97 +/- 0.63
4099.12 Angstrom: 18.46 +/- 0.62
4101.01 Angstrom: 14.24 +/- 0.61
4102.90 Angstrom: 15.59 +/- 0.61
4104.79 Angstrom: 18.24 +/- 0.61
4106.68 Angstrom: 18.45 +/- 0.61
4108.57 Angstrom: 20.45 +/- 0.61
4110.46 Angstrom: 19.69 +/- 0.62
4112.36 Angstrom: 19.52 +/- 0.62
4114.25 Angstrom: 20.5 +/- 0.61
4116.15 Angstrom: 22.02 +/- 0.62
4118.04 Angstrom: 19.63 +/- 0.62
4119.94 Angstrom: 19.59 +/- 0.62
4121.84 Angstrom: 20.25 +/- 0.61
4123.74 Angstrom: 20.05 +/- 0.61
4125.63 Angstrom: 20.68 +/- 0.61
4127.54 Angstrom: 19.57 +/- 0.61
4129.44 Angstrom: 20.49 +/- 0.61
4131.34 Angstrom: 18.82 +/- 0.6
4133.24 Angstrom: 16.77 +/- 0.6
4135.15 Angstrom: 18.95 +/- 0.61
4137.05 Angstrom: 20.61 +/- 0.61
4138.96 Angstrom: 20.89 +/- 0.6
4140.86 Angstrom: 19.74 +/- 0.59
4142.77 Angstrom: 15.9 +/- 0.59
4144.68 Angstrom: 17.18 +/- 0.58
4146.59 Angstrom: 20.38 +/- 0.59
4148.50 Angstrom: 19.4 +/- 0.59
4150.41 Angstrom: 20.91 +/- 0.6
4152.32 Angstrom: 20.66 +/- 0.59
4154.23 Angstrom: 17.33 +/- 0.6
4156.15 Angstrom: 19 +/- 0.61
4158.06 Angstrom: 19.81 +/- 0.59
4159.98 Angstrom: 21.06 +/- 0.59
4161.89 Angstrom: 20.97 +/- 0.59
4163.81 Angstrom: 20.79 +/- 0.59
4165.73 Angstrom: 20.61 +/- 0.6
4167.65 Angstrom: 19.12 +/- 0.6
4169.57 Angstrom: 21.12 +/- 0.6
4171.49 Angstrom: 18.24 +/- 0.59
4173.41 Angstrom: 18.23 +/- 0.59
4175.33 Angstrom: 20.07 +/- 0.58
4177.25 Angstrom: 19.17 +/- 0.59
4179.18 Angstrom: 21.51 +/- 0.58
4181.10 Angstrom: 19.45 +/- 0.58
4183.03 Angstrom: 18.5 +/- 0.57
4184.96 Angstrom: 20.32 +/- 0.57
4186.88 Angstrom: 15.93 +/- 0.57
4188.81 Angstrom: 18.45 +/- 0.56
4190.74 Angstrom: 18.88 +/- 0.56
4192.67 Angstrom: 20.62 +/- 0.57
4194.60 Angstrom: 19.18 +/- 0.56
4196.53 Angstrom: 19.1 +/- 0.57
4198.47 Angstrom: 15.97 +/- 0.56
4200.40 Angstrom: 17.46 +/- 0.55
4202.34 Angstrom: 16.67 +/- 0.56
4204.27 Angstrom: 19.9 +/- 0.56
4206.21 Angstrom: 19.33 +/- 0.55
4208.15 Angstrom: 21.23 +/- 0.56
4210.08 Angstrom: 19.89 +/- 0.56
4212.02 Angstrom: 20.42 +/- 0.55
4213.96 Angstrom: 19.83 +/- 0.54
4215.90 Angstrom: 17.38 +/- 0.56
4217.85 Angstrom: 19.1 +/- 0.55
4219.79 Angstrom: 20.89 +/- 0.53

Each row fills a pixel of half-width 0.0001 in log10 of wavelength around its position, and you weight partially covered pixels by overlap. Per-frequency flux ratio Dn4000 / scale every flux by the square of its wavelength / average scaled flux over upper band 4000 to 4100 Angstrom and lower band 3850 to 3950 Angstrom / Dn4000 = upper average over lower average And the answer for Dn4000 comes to 1.66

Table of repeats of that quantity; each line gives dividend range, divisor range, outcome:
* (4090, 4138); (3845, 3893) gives 1.65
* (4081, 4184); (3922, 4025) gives 1.55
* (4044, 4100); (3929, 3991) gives 1.73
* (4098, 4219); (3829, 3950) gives 1.89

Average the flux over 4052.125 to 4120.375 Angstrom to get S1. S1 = 18.7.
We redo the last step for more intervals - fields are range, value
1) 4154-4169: 20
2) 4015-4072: 18.1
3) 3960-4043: 16.1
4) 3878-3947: 11.4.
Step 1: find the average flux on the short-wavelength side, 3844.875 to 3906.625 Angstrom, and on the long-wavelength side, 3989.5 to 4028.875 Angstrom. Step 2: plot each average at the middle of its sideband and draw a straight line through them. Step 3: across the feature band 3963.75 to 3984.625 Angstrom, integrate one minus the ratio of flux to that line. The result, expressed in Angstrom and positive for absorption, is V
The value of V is 7.8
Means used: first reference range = 13.2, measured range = 10.8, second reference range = 18.6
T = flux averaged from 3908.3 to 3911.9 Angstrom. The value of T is 15.2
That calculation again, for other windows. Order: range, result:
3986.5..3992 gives 18.1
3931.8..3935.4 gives 3.41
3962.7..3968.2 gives 6.83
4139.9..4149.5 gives 18.5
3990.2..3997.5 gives 17.9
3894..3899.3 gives 14.2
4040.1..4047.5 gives 15.6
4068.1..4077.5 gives 17.4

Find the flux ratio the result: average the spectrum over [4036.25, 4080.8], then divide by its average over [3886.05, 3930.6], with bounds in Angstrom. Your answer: 1.43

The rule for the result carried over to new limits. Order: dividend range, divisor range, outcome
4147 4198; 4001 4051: 1.07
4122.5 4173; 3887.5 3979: 1.76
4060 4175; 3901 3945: 1.81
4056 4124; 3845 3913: 1.40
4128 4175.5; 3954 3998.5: 1.46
